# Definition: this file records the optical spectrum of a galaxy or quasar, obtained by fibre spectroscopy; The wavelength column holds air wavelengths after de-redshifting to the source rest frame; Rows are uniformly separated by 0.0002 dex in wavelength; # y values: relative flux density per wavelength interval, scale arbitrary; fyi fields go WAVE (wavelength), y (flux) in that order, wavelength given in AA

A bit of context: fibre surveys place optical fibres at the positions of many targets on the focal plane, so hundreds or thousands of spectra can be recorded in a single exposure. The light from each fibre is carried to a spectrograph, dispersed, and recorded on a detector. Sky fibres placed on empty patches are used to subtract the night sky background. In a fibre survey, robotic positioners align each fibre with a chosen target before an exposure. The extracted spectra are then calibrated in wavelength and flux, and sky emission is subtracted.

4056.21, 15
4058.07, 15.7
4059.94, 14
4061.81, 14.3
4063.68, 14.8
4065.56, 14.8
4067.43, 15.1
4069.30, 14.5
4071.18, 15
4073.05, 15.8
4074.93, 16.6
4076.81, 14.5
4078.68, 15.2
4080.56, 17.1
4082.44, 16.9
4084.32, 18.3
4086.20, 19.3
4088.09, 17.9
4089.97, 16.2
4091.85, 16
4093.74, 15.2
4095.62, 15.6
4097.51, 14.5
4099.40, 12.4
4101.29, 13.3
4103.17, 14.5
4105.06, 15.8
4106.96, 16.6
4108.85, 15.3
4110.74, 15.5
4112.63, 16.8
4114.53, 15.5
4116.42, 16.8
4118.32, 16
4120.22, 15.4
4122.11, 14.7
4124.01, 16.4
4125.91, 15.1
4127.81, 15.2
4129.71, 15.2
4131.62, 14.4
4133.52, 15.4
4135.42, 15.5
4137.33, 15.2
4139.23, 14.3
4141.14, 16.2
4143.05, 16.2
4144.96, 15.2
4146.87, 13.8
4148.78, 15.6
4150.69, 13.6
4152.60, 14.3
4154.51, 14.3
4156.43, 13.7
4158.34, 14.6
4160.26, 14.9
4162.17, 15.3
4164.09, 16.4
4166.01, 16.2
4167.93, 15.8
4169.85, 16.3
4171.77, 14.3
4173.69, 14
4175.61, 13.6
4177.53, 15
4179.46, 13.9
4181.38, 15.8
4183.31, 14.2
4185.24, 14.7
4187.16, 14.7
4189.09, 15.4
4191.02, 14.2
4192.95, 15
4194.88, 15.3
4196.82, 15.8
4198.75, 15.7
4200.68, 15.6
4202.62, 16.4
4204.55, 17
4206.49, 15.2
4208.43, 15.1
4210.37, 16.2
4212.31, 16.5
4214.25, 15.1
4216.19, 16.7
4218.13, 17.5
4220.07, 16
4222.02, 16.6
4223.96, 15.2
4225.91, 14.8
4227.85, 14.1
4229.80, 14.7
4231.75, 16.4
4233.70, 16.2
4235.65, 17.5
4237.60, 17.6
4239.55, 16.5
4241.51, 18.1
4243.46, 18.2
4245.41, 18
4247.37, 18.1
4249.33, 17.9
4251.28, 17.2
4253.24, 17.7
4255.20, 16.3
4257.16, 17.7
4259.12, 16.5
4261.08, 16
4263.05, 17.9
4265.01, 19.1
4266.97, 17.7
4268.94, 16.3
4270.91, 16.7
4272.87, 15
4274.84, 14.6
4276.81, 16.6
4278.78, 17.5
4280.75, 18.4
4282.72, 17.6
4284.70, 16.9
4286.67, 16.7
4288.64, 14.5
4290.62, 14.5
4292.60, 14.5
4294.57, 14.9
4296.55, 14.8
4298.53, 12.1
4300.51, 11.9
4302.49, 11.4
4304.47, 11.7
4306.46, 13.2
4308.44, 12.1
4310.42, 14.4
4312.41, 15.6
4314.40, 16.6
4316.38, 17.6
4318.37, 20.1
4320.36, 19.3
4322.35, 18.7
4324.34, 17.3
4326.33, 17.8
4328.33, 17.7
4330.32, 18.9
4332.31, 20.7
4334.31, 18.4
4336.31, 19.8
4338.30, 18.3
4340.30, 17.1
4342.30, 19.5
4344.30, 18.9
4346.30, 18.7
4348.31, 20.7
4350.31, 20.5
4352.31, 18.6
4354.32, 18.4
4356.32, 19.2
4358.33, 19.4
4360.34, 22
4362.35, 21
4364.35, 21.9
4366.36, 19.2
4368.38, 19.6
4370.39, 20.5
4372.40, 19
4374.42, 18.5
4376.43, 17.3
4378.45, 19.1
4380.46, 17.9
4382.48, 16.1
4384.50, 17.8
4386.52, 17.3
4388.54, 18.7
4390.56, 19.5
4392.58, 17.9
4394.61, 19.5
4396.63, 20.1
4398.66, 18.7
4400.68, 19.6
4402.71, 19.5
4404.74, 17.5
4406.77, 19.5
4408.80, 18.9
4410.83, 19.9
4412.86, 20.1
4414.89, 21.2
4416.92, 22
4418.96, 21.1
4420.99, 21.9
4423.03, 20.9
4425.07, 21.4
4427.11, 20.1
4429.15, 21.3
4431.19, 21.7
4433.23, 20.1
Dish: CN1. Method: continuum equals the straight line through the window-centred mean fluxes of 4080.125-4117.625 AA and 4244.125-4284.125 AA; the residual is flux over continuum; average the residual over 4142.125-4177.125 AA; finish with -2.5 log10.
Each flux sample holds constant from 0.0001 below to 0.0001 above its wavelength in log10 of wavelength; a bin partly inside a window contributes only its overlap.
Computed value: 0.10 mag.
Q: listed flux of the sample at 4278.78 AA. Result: 17.5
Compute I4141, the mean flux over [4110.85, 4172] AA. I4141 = 15.3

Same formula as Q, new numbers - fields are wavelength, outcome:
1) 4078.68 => 15.2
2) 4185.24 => 14.7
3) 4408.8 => 18.9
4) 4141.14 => 16.2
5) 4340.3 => 17.1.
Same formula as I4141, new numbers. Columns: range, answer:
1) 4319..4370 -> 19.3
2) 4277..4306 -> 14.8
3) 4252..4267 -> 17.3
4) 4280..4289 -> 16.9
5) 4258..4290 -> 16.7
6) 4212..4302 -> 16.3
